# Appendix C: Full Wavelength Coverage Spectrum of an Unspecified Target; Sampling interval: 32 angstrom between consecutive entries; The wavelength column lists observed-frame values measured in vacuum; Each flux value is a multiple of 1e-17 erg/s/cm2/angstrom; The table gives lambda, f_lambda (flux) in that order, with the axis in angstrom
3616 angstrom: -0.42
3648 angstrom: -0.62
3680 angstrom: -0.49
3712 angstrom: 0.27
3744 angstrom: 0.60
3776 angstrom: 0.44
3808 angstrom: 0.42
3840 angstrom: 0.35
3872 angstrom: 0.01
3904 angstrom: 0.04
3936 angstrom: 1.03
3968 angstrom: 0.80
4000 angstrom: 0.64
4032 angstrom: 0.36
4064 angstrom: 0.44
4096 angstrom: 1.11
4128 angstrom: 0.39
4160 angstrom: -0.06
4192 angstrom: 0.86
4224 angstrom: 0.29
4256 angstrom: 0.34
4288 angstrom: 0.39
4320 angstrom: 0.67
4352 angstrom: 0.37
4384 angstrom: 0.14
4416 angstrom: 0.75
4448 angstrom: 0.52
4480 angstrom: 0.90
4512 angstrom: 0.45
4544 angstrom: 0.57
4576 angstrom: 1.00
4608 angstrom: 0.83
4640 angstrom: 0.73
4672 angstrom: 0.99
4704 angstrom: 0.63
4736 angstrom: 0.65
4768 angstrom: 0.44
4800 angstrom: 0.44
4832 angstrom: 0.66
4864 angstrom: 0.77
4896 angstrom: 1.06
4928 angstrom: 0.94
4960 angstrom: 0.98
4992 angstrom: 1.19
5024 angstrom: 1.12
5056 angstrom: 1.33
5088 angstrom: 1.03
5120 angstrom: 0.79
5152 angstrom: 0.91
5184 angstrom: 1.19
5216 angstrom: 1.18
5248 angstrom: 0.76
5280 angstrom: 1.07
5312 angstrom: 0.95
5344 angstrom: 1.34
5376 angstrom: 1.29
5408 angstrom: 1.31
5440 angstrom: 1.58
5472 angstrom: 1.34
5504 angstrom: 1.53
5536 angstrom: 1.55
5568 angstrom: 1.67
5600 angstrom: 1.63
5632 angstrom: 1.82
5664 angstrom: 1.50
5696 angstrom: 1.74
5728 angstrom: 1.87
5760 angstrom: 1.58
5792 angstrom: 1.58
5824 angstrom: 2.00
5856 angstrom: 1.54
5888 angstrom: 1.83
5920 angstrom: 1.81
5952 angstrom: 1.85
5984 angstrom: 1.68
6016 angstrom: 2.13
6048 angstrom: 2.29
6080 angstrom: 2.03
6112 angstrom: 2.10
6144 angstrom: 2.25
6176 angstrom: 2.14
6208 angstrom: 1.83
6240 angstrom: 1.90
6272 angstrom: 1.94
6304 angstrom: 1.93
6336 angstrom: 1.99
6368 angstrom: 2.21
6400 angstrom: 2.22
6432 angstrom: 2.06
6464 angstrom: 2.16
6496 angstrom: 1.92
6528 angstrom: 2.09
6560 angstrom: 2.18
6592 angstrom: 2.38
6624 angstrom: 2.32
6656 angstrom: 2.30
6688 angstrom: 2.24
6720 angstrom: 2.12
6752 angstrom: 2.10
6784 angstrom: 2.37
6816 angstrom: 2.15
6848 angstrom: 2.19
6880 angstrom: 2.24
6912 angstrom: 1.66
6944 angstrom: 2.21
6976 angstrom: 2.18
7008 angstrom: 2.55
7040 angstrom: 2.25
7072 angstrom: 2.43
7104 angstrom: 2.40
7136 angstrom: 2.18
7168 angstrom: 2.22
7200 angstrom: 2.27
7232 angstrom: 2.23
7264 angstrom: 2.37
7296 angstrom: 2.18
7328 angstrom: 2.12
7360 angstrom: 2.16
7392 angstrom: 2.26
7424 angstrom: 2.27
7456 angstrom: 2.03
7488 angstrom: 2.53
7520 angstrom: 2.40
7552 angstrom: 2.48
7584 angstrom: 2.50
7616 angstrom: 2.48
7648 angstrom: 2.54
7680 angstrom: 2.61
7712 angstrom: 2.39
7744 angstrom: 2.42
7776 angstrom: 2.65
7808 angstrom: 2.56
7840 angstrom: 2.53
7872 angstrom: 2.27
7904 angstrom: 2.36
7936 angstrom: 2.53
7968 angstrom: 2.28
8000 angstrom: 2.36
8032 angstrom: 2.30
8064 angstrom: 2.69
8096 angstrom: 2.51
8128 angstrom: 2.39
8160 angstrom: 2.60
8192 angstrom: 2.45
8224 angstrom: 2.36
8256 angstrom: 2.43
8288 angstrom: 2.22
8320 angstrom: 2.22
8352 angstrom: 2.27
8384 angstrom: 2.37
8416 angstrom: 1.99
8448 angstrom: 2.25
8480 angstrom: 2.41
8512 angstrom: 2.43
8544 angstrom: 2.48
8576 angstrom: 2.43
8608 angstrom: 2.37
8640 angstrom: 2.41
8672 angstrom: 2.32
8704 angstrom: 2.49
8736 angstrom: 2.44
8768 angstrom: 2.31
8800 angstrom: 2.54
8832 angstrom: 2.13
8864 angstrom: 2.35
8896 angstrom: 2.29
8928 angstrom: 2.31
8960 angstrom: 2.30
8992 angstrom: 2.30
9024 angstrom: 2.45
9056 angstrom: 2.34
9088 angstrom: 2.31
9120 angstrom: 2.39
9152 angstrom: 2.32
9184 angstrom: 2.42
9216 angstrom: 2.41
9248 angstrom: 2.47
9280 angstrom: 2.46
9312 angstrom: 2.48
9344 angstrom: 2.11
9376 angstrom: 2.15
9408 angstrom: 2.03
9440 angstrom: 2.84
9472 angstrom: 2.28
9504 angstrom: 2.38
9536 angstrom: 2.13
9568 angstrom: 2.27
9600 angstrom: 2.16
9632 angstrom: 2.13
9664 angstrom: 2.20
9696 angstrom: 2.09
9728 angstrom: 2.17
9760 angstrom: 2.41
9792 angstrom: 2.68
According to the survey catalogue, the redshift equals 0.34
